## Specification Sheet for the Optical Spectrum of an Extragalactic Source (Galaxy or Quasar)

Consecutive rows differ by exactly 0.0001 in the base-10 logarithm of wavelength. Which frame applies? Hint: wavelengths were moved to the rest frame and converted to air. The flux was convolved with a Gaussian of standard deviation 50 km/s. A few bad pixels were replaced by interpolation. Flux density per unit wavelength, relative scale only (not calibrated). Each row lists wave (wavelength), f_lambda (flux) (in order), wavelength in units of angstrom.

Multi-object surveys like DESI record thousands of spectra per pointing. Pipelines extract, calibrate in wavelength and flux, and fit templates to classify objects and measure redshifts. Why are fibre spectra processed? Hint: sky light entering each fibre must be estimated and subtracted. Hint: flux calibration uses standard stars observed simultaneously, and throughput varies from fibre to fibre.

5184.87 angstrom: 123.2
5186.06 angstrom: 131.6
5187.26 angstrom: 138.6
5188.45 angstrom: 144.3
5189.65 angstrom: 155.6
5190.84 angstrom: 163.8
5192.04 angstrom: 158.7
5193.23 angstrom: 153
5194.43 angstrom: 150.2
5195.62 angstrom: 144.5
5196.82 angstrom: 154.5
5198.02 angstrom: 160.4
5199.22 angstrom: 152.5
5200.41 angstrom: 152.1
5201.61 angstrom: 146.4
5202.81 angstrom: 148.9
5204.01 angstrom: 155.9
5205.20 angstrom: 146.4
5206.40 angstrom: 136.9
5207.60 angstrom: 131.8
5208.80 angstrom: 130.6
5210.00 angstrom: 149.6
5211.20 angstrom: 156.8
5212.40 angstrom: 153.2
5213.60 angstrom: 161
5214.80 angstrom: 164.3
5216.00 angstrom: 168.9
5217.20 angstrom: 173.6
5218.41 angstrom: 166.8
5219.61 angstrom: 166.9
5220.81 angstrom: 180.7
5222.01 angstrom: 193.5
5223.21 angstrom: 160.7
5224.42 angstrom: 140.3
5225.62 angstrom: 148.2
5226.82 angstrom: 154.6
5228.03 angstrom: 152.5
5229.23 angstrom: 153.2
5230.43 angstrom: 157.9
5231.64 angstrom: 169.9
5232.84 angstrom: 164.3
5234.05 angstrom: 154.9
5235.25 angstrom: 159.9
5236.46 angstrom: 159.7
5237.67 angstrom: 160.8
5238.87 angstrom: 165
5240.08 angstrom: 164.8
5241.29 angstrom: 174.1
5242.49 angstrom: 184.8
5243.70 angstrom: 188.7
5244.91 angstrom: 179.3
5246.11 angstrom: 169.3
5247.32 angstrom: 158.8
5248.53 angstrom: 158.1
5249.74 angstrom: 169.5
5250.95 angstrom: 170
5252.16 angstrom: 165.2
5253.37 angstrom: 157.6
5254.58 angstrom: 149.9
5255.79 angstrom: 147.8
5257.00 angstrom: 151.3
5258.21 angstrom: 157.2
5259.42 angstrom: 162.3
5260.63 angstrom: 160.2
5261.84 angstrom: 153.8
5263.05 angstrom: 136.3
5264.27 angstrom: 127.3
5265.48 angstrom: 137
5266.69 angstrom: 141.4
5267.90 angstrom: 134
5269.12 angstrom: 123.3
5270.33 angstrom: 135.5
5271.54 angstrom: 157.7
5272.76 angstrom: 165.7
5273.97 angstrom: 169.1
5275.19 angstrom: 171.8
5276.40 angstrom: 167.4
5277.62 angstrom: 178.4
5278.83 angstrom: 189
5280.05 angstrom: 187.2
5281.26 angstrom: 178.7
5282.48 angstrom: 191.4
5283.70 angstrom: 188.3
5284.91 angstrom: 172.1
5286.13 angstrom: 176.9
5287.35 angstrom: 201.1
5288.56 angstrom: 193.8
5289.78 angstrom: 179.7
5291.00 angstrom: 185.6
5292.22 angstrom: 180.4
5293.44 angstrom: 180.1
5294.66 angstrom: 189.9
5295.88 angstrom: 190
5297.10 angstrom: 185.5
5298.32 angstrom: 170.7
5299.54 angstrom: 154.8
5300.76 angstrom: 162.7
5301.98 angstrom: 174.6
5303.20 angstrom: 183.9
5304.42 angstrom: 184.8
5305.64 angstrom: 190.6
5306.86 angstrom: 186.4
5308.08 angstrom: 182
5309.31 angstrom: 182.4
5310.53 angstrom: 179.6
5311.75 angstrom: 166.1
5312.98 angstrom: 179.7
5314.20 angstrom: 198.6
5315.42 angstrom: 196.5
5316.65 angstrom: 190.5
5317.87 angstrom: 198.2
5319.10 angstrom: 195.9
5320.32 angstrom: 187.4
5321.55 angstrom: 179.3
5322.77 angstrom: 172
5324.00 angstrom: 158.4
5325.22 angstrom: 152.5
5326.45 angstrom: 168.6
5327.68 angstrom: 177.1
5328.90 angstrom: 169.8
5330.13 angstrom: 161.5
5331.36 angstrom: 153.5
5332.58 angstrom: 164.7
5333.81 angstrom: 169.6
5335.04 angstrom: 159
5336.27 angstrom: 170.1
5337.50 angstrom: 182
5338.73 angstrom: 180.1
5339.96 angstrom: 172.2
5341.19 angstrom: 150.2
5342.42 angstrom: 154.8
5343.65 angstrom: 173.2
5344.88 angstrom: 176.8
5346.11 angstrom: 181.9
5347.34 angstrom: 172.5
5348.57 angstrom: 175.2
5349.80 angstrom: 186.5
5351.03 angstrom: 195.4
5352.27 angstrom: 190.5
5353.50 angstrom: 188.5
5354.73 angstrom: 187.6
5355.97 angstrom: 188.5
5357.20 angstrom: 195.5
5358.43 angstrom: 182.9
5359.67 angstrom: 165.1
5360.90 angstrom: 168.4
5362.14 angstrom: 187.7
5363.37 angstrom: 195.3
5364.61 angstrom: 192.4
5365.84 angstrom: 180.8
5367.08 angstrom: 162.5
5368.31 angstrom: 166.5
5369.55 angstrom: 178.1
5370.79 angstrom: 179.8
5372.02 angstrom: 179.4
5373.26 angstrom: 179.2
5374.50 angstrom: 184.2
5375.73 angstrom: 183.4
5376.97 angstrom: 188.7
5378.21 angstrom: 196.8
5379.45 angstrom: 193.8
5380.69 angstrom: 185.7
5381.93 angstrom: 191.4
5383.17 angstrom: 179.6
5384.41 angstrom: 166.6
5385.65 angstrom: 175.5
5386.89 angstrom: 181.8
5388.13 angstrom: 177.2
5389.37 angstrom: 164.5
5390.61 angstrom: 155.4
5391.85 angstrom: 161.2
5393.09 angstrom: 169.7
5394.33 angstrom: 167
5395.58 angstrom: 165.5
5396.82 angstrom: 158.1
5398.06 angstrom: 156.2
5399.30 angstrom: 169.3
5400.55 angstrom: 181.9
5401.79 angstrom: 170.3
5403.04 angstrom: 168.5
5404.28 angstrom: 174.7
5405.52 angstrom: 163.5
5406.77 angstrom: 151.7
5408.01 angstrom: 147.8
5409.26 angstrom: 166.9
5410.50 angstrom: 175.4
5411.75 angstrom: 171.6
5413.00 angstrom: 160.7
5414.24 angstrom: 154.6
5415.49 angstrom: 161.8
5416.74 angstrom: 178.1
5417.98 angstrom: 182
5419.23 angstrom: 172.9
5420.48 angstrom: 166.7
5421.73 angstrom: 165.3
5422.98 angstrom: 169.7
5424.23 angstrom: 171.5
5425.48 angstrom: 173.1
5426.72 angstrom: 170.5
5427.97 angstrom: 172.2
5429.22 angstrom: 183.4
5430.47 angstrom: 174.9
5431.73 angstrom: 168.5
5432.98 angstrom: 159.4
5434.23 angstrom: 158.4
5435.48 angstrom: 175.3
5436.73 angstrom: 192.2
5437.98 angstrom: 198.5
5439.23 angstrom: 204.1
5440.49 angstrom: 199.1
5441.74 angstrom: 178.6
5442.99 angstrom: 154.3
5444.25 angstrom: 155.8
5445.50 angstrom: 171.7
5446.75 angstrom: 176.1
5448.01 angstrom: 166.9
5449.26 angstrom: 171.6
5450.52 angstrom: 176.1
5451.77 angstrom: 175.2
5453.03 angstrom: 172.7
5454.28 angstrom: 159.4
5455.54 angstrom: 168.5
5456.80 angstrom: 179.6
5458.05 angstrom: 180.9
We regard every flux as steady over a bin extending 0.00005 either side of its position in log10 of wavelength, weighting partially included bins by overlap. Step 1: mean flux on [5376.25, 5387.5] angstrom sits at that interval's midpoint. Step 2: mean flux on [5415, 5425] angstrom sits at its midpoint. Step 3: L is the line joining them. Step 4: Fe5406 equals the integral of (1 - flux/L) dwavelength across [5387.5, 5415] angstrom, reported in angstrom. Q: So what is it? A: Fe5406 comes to 1.9 angstrom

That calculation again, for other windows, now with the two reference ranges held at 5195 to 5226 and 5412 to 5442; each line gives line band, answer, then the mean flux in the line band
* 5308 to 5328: -1.8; 180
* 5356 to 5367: -0.9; 183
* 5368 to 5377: -0.5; 180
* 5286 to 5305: -2.1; 181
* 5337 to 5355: -1.1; 178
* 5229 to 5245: -0.9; 167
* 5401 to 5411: 0.4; 165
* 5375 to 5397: -0.7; 176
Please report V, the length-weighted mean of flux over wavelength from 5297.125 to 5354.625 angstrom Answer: 176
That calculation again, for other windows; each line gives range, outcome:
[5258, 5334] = 172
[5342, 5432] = 175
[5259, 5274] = 145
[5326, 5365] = 176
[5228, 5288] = 163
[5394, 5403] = 167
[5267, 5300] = 174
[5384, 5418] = 167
